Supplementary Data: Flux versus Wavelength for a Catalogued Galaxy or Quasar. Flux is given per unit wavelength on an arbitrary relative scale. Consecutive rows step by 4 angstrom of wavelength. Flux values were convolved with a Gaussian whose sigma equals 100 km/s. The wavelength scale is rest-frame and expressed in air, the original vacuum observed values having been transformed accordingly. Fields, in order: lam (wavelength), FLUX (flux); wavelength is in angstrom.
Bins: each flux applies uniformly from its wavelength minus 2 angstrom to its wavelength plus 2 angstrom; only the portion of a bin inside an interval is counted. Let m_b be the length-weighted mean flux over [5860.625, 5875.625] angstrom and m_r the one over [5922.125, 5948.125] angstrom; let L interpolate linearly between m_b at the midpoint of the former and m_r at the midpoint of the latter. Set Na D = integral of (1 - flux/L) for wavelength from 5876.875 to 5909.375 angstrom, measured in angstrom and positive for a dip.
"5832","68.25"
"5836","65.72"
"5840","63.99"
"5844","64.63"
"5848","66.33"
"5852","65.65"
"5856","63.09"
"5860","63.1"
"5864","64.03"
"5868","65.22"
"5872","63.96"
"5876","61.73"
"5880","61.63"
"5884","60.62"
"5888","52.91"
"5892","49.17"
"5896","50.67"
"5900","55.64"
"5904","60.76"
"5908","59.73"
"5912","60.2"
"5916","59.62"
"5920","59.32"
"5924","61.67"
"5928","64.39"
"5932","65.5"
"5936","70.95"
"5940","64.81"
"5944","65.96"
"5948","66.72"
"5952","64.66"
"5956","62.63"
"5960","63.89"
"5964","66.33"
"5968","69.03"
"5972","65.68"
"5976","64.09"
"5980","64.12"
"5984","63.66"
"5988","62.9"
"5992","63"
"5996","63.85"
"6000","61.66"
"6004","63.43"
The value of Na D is 4.07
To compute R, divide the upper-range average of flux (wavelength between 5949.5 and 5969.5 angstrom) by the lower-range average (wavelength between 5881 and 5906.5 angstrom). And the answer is 1.18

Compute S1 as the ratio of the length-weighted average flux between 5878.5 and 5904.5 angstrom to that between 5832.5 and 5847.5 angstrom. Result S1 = 0.85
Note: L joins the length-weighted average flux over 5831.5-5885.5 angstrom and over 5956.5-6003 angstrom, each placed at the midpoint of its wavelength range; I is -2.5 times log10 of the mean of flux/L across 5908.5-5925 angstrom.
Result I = 0.07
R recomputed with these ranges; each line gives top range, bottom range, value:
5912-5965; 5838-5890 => 1.02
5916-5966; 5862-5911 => 1.10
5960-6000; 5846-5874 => 1.00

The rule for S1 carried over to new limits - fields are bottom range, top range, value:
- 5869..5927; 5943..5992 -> 1.11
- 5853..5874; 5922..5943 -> 1.02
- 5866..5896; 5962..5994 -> 1.10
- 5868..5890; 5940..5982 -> 1.08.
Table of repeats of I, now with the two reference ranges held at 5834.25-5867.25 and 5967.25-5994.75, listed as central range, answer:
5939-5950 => -0.02 mag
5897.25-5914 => 0.10 mag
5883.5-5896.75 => 0.22 mag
